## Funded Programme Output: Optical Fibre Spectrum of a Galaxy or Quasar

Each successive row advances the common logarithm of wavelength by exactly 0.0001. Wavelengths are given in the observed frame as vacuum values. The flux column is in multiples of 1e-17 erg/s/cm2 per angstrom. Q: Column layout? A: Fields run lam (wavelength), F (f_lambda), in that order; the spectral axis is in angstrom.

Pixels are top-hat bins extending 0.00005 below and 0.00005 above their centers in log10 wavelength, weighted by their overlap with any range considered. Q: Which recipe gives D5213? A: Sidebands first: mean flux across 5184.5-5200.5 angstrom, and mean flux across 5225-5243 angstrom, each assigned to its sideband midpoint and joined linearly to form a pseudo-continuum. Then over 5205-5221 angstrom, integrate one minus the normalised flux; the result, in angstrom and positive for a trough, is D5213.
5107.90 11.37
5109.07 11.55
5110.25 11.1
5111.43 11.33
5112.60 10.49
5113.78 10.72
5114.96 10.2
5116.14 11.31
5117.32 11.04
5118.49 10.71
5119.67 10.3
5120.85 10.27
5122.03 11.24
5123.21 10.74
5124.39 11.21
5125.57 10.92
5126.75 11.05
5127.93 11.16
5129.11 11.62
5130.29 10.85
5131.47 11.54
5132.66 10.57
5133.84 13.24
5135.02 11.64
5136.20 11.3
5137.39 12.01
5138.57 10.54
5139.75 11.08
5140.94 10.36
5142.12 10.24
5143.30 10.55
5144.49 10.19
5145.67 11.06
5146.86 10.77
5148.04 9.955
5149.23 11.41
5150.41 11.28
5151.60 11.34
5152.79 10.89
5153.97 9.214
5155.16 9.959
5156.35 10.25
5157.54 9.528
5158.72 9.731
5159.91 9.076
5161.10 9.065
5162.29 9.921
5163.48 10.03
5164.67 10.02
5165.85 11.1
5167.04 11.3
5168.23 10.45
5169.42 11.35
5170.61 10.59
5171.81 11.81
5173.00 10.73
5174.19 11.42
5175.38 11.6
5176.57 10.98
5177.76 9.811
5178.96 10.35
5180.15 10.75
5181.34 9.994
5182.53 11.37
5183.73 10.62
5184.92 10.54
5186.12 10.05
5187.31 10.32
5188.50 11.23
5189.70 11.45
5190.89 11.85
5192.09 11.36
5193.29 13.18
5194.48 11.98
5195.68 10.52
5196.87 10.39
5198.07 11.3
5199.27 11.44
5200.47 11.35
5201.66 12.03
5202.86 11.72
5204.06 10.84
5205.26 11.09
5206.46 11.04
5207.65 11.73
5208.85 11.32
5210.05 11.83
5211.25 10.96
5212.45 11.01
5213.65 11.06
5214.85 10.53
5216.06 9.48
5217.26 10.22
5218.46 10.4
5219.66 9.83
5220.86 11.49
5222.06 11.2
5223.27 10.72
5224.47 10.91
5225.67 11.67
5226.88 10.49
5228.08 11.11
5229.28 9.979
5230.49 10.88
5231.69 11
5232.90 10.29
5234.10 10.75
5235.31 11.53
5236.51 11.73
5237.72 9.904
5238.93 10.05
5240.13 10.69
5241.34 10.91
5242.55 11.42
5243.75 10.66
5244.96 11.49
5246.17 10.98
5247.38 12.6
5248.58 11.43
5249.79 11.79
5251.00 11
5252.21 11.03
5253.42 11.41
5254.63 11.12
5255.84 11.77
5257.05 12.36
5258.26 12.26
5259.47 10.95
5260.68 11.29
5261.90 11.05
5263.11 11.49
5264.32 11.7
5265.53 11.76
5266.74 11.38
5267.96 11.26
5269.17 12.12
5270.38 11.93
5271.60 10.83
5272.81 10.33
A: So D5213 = 0.3 angstrom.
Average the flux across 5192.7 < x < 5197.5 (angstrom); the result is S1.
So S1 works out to 11.5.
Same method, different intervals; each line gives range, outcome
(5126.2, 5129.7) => 11.3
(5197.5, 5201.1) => 11.4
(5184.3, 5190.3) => 10.7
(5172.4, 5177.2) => 11.2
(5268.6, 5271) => 12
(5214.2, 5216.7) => 10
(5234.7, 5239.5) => 10.8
